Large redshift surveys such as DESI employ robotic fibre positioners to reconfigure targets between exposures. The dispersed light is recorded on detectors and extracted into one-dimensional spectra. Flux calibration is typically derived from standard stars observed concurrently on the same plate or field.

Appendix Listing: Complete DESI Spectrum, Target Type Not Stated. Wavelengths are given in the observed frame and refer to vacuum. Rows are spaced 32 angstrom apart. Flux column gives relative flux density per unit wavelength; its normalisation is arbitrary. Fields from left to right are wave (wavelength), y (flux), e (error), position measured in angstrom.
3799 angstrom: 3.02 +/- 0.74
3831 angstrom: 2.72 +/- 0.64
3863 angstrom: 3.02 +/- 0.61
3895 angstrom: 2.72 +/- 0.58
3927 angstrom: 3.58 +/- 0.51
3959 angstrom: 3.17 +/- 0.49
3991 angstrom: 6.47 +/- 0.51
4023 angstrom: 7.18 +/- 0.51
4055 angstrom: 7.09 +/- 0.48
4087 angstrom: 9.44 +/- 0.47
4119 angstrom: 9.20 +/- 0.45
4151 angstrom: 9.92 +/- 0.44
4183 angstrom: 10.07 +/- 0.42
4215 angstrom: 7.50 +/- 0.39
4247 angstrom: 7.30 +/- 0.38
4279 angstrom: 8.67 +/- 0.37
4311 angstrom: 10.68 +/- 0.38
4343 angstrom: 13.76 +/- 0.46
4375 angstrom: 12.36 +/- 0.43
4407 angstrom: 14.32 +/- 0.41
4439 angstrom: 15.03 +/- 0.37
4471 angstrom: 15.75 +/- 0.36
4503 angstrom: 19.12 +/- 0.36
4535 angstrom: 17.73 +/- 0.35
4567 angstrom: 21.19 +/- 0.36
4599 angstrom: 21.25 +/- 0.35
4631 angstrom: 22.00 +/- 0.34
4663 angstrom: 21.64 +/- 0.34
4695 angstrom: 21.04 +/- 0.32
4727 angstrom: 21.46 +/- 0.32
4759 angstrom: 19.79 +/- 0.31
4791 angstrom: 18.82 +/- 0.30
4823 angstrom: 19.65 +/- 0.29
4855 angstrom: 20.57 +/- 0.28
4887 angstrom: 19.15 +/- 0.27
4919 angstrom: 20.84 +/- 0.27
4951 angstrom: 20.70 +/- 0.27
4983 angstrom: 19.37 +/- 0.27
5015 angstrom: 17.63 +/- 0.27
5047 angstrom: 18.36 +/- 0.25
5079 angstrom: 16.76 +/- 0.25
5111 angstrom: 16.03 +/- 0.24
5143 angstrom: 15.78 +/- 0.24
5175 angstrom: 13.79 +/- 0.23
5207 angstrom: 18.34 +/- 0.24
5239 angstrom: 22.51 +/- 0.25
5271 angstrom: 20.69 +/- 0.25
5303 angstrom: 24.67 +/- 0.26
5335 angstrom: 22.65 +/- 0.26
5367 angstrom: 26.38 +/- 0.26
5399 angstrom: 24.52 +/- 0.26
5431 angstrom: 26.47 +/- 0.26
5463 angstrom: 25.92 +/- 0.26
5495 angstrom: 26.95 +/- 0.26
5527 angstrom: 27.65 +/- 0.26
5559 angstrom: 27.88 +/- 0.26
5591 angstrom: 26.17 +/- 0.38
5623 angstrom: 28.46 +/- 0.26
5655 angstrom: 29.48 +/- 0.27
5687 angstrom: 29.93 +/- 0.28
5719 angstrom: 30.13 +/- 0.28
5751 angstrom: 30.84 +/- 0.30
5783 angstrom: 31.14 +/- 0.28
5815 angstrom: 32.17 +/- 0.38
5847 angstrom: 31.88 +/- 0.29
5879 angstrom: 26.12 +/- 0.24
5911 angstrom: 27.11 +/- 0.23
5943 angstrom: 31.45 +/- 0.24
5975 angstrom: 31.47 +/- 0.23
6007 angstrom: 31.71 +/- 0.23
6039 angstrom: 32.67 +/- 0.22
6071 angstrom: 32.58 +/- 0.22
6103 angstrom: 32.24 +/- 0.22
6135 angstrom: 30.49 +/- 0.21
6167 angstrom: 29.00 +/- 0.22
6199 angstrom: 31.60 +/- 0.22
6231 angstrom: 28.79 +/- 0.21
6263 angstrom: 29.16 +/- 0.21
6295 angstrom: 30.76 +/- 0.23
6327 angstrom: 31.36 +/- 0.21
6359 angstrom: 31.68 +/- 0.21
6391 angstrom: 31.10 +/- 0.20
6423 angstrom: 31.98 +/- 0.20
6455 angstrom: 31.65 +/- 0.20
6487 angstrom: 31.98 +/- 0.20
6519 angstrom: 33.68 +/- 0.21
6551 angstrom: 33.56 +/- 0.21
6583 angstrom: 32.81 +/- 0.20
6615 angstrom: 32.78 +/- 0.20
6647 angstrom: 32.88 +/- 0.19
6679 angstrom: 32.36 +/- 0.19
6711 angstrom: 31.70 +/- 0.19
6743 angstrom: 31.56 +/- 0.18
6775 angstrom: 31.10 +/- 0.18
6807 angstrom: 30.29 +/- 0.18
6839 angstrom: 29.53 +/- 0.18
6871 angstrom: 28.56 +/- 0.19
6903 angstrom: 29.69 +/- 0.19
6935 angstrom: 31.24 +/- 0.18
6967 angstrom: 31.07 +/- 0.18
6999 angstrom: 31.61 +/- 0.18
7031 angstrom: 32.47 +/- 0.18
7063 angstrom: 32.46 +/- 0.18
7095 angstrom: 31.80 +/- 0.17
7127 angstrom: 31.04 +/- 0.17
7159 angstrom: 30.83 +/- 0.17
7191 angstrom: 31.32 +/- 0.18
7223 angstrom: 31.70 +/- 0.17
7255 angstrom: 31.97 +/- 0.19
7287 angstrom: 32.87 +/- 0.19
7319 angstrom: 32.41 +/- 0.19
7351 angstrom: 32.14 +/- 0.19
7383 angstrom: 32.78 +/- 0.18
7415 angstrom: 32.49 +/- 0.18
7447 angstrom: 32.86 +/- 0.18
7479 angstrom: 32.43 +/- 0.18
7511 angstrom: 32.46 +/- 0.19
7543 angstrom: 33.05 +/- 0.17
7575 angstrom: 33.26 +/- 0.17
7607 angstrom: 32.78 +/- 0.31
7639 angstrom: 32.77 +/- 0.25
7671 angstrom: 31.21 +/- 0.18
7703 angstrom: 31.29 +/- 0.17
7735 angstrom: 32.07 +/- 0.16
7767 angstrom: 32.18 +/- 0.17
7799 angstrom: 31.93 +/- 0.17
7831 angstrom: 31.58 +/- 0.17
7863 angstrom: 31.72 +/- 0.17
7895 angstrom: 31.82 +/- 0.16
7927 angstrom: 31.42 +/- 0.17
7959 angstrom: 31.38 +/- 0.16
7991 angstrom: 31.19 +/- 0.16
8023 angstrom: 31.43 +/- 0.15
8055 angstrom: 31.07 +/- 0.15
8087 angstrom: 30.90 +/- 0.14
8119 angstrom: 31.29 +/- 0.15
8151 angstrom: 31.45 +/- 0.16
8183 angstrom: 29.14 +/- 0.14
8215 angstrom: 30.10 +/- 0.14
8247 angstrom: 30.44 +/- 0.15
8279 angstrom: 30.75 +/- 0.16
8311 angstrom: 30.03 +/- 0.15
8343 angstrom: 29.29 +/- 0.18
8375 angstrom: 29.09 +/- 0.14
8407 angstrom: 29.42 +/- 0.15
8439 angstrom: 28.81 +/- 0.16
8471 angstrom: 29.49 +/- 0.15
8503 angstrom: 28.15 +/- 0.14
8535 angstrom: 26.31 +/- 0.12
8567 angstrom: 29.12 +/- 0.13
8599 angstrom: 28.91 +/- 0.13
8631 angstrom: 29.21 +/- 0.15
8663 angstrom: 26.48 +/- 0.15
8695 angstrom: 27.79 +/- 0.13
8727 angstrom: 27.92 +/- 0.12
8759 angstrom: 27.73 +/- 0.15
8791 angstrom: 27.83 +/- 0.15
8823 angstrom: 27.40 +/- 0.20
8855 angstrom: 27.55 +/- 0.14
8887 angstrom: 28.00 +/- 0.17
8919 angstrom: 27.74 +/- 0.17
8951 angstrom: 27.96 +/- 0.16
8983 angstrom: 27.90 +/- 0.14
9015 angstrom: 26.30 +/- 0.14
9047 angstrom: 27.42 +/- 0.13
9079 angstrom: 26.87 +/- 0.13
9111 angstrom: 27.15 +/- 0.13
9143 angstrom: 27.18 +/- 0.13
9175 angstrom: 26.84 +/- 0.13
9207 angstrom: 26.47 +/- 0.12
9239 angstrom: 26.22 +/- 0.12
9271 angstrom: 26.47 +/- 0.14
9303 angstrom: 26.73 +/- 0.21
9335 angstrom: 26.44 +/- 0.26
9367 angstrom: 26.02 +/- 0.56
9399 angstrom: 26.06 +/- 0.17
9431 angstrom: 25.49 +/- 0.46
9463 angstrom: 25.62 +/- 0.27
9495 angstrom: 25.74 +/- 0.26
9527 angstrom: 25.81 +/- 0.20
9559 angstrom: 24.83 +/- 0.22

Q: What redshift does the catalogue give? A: 0.000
